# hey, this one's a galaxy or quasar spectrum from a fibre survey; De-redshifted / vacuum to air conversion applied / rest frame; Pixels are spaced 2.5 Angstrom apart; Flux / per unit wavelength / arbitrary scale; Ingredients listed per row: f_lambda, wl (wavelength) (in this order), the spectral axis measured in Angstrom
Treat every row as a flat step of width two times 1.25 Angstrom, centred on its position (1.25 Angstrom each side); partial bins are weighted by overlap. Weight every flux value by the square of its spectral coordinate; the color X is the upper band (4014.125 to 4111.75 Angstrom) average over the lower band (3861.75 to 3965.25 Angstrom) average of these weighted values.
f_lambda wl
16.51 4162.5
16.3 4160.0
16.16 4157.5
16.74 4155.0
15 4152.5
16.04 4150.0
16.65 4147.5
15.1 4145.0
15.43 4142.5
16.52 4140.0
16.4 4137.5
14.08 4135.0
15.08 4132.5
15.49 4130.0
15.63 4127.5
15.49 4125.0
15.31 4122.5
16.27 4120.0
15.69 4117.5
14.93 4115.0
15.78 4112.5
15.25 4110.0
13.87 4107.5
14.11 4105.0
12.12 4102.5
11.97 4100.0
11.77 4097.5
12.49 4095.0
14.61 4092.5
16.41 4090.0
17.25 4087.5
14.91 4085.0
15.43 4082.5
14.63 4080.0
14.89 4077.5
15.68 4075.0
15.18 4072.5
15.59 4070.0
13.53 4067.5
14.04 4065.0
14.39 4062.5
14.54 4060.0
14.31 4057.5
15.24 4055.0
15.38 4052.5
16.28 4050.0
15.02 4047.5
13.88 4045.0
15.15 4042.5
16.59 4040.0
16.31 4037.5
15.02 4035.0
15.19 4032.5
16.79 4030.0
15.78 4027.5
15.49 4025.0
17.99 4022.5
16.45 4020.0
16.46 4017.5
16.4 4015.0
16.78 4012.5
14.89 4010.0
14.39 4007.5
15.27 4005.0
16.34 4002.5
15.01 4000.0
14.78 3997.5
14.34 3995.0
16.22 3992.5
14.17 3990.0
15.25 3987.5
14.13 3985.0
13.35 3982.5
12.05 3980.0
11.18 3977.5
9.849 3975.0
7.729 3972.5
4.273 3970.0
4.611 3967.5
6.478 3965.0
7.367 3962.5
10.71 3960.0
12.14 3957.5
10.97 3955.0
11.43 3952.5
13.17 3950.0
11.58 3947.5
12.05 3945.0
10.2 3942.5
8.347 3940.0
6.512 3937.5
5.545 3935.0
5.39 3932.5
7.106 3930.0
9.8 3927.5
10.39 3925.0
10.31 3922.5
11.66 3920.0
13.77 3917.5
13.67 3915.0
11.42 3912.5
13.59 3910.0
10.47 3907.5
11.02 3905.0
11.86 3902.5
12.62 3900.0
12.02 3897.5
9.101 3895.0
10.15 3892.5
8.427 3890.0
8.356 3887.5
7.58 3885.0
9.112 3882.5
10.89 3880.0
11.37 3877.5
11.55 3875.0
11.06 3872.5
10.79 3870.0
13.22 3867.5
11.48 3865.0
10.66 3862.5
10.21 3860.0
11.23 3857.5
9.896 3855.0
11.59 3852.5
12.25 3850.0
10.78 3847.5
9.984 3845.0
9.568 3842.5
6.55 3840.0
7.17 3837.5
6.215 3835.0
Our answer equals 1.56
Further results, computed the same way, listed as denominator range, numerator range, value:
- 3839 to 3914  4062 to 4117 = 1.52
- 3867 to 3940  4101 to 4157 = 1.68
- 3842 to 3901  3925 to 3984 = 0.91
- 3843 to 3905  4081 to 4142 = 1.57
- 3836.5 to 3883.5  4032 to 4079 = 1.58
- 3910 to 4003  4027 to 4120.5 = 1.45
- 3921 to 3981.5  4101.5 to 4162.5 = 1.84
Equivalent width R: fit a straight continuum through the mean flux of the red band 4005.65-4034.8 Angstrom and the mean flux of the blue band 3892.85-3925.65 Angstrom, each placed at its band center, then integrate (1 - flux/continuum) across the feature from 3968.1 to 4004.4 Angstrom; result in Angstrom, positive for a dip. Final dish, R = 5.2 Angstrom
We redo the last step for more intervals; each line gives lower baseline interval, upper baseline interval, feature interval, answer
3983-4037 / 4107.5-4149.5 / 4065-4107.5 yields 3.16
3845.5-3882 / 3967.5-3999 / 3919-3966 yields 8.70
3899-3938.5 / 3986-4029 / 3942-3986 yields 9.55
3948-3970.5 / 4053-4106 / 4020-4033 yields -4.47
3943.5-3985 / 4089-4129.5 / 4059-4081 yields -2.37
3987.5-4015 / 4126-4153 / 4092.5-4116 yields 2.86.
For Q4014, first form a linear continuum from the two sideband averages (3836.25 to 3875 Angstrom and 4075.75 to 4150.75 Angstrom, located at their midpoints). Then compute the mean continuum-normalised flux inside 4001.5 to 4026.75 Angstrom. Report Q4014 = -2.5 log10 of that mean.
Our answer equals -0.207 mag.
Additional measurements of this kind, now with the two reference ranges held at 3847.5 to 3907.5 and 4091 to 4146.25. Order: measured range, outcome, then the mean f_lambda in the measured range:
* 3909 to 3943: 0.17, 9.8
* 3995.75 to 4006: -0.20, 15.3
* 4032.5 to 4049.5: -0.15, 15.4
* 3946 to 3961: 0.03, 11.7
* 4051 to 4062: -0.09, 14.9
